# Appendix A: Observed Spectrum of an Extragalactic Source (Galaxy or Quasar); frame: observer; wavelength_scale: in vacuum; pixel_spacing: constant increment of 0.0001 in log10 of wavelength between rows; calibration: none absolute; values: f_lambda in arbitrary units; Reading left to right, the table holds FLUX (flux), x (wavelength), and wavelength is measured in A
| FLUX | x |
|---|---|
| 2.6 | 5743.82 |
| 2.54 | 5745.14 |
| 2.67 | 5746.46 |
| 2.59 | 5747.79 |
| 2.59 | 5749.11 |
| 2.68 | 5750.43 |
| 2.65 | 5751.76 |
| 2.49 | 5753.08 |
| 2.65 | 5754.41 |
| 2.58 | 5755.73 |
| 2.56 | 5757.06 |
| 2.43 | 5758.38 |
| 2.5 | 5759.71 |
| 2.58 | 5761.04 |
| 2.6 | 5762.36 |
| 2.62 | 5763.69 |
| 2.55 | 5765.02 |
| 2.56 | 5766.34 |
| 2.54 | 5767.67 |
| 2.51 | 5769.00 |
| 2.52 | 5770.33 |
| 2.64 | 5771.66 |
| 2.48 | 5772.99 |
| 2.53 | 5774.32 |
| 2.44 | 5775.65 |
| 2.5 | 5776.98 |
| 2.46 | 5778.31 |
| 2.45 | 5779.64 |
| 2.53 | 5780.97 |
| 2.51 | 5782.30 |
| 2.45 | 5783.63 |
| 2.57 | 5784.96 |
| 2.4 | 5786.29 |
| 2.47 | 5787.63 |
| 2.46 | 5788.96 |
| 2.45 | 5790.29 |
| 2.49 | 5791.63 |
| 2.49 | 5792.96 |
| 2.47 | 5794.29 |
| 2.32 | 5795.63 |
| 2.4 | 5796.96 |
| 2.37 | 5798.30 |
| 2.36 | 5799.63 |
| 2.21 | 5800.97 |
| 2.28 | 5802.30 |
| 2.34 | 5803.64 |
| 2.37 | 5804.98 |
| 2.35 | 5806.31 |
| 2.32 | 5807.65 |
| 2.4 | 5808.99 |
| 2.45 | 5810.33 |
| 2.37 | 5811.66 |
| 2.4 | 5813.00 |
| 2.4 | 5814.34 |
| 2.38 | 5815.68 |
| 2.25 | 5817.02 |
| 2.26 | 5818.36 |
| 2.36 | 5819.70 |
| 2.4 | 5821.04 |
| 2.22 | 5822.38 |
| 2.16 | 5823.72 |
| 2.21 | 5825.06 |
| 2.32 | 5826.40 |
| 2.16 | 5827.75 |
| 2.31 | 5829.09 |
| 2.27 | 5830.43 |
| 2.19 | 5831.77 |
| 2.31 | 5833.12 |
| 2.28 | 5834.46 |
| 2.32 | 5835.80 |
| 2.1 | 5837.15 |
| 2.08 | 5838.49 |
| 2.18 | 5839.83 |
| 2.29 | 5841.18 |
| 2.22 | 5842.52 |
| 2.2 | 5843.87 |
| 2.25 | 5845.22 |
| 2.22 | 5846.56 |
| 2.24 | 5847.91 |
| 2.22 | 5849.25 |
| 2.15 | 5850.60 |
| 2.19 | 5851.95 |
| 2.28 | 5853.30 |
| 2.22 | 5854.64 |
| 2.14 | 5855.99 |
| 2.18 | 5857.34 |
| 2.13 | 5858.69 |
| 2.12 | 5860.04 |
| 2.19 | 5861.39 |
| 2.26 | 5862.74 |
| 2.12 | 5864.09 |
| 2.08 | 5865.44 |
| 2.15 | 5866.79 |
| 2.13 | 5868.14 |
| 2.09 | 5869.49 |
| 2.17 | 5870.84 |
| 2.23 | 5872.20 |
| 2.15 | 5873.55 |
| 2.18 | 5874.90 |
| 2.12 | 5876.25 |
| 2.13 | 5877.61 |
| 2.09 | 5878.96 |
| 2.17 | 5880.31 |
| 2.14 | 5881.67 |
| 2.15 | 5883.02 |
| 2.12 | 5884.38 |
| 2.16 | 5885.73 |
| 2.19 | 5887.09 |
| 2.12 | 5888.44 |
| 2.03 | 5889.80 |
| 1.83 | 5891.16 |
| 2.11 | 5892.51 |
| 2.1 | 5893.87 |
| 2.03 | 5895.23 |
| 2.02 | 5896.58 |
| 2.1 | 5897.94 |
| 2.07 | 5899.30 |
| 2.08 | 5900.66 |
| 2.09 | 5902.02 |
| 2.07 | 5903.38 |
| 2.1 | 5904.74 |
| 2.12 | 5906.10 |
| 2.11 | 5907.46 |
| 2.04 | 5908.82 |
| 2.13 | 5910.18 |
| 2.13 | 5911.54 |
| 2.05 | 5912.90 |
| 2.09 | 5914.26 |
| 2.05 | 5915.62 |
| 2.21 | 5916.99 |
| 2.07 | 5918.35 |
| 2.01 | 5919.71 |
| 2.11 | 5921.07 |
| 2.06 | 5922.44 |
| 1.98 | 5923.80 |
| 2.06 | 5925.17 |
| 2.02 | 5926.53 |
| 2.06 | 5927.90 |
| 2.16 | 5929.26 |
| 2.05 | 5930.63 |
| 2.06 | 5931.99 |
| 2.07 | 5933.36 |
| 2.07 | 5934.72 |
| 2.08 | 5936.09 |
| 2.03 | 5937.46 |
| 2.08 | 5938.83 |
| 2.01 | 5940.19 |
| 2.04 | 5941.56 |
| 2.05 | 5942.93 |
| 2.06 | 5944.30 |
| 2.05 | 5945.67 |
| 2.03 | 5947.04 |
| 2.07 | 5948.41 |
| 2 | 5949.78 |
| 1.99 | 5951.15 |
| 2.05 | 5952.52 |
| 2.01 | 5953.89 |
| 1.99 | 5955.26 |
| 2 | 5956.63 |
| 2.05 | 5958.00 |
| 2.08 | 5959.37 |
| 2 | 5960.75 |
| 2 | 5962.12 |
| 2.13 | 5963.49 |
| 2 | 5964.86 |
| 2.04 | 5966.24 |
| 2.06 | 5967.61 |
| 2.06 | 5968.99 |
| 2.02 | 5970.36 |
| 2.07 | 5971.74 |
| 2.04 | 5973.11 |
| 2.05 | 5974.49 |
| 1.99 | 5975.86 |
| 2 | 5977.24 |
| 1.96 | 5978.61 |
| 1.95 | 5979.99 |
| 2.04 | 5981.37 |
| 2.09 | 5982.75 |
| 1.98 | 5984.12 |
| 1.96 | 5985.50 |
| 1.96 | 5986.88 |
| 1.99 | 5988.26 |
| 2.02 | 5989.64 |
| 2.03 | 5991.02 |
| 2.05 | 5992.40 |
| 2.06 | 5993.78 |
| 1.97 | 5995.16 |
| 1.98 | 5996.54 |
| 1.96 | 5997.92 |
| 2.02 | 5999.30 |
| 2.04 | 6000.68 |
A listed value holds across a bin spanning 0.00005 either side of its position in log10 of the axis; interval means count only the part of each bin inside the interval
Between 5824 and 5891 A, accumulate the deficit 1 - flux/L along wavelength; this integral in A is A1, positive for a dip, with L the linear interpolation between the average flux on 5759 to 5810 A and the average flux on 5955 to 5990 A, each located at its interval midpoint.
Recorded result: 3.2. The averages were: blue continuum 2.46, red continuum 2.02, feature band 2.18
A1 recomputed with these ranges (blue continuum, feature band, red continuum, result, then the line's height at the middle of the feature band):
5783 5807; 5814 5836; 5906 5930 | 0.4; 2.32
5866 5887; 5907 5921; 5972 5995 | 0.1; 2.1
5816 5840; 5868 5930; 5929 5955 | 0.8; 2.12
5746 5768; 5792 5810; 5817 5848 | 0.1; 2.38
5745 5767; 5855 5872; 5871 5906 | 0.3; 2.19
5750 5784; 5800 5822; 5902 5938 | 0.6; 2.41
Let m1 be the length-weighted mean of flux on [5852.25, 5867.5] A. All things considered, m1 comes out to 2.17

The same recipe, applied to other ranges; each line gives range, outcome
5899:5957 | 2.06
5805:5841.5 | 2.29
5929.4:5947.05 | 2.06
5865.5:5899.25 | 2.11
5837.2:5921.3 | 2.13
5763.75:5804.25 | 2.46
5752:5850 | 2.39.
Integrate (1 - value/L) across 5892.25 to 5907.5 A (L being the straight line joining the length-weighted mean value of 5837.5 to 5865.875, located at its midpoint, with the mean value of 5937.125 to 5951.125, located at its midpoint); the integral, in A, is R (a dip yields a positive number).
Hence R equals 0.2 A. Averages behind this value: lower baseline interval 2.19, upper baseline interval 2.04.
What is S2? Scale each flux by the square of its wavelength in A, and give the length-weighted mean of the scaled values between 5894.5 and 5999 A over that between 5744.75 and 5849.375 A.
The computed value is 0.90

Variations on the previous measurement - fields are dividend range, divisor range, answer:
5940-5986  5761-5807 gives 0.87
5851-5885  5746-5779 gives 0.88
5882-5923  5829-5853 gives 0.96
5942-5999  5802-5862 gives 0.94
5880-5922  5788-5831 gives 0.92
